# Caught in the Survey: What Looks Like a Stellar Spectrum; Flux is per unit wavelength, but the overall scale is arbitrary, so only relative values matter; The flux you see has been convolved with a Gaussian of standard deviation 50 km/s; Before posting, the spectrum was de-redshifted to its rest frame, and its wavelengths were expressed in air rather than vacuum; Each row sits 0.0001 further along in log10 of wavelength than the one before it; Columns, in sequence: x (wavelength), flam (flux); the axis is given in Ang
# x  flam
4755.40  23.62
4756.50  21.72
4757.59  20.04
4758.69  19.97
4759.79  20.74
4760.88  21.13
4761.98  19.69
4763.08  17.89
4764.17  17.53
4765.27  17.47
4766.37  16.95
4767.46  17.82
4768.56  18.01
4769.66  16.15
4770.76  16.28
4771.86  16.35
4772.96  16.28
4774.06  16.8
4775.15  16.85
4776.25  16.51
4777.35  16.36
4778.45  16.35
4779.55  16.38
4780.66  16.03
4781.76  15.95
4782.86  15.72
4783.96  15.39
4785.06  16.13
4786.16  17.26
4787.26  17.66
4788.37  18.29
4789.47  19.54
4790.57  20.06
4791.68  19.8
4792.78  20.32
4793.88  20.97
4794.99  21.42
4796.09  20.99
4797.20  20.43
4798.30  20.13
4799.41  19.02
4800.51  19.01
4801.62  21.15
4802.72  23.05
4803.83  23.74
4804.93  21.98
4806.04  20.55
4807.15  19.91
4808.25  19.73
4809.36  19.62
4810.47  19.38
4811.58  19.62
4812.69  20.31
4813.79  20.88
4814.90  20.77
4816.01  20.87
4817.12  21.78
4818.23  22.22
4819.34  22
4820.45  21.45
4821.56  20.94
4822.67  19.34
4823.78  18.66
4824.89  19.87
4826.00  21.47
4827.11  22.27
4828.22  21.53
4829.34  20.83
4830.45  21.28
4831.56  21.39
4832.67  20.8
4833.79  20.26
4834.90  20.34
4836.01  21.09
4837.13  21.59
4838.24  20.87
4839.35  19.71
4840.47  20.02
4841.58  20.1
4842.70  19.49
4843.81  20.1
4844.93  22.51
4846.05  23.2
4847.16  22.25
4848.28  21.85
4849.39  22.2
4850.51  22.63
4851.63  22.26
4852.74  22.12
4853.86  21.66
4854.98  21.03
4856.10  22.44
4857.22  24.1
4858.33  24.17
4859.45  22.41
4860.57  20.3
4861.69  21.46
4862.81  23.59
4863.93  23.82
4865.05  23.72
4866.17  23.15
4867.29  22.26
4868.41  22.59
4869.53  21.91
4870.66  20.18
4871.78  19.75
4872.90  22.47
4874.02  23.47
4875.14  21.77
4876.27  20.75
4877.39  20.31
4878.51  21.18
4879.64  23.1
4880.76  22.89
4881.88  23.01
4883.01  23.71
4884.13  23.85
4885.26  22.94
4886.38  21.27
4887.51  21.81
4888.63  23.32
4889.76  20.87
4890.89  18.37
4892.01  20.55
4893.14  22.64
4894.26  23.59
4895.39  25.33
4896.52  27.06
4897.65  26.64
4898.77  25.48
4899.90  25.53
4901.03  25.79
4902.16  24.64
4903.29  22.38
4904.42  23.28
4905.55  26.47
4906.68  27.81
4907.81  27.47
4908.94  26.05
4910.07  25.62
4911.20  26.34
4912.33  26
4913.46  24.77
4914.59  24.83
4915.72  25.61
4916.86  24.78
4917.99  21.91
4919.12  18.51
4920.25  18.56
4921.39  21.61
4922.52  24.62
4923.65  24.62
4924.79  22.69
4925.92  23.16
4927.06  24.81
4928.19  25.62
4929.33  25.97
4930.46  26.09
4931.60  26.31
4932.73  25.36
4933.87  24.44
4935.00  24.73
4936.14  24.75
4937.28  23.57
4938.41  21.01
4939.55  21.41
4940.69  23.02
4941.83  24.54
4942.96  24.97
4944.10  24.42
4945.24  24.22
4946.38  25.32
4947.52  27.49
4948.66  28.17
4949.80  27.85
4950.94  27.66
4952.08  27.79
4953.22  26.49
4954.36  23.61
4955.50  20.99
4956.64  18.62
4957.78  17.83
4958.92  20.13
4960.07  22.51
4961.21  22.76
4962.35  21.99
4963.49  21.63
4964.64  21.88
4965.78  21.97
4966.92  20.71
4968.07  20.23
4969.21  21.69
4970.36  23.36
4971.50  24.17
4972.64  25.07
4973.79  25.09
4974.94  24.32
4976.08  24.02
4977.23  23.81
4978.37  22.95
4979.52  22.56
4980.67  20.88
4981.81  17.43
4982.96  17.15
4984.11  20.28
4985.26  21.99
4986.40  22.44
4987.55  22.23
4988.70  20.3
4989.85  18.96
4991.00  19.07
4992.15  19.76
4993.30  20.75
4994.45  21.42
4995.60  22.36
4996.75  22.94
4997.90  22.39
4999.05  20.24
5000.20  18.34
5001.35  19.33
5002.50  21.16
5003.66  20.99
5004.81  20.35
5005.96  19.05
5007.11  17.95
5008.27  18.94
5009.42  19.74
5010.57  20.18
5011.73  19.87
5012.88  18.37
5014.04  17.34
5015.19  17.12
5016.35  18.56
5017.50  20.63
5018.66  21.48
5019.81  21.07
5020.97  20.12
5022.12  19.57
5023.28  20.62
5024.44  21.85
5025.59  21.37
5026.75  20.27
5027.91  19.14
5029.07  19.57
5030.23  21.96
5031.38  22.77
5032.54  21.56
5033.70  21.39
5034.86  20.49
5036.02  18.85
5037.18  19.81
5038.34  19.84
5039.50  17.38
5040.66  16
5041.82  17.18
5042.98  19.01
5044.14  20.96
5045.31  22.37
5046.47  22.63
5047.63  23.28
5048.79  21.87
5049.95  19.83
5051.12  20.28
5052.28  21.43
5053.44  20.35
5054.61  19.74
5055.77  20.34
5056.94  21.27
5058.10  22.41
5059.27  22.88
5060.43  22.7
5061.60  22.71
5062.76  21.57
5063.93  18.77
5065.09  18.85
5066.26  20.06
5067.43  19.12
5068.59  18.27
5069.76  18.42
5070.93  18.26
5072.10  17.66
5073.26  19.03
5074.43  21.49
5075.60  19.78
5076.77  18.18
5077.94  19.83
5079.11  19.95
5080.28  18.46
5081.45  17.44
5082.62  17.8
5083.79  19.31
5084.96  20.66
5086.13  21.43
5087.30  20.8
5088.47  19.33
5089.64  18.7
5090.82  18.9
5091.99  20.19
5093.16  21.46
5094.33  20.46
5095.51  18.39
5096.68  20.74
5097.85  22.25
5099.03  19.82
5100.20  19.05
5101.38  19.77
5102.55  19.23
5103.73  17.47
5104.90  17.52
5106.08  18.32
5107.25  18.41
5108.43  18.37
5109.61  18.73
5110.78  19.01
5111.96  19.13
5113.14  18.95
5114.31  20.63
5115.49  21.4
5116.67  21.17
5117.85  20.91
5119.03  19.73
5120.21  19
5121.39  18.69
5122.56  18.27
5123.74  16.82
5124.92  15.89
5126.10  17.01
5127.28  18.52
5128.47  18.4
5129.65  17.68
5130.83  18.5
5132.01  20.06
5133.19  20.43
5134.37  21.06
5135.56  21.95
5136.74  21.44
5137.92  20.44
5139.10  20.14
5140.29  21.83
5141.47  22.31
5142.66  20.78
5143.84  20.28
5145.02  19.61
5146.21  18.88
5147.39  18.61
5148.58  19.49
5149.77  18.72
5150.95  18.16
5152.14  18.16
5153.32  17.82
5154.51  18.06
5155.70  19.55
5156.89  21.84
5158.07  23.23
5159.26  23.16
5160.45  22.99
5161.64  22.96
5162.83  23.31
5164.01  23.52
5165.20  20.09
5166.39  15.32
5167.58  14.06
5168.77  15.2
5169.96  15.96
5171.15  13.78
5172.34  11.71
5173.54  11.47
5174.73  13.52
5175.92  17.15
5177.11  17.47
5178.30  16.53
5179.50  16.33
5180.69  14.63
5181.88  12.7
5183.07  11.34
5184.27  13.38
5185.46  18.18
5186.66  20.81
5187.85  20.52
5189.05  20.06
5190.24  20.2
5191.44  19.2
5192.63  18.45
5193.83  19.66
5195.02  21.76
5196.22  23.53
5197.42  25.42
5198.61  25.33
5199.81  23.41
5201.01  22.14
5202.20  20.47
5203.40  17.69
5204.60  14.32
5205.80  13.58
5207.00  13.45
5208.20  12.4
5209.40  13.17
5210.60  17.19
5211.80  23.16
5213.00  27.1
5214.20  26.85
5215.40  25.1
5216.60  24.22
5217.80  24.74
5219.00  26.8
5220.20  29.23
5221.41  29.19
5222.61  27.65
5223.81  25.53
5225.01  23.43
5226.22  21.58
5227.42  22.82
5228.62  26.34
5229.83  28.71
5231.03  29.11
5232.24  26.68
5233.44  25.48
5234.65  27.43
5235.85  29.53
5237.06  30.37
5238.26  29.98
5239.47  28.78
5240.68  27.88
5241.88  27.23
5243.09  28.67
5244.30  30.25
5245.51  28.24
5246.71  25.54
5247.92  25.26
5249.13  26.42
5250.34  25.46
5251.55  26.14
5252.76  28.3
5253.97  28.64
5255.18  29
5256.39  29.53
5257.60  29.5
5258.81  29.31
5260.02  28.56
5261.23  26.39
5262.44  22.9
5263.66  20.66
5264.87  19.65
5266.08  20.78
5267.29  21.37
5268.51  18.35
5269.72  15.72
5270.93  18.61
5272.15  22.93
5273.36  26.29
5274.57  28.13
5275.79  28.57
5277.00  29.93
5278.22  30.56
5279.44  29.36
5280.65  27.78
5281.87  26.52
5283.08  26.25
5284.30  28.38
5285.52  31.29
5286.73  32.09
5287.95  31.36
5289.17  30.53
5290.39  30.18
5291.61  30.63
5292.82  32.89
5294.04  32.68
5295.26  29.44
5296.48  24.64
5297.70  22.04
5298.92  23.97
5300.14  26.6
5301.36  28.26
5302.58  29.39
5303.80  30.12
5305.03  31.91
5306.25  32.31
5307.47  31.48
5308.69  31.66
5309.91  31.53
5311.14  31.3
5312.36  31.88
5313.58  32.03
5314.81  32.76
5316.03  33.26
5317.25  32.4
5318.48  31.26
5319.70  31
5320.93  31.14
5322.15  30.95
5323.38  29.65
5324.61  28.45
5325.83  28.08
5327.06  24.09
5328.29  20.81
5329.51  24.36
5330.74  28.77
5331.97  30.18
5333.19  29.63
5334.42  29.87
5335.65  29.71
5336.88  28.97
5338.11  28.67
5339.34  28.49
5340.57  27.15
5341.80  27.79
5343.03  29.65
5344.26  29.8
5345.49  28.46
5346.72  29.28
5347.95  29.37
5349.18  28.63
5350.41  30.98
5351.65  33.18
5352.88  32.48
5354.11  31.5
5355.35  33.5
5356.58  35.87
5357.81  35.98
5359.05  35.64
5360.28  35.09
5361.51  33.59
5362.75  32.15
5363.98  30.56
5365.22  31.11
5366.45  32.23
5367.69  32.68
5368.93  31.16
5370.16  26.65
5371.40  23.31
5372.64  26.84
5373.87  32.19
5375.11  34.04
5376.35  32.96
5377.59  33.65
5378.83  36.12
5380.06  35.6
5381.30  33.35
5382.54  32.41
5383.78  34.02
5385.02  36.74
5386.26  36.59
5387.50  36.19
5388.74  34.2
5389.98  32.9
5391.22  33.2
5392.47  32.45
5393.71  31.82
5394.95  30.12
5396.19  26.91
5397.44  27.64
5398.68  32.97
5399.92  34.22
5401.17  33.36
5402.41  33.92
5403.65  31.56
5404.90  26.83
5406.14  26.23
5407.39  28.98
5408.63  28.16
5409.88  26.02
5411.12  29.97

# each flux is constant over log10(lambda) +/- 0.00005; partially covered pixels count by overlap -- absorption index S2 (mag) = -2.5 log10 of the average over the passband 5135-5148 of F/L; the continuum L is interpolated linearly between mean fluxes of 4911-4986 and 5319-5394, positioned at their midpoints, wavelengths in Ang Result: 0.30 mag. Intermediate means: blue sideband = 23.4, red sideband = 31.1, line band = 20.6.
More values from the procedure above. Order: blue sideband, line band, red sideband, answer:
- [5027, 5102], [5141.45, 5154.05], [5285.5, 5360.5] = 0.209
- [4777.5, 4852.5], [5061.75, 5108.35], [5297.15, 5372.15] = 0.291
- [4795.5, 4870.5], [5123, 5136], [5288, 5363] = 0.384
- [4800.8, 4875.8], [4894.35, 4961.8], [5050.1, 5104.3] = -0.170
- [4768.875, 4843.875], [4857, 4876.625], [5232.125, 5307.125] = -0.089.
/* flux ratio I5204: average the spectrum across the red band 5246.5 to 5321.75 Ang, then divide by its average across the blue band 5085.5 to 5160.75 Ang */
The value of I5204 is 1.4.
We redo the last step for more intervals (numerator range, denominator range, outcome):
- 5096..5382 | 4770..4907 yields 1.17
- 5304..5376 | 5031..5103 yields 1.52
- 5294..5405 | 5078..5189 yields 1.64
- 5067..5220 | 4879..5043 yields 0.86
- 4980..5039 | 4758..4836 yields 1.04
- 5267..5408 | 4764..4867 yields 1.50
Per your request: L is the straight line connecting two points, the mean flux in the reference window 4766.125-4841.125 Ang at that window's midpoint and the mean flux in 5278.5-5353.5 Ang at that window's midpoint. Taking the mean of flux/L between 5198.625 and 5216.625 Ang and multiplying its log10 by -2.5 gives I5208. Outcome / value 0.36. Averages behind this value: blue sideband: 19.5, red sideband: 29.5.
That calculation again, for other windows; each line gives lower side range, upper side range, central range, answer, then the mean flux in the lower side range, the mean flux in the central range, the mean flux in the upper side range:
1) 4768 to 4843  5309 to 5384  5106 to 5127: 0.344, 19.5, 18.9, 30.8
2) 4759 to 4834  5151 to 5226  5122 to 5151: 0.010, 19.3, 19.4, 19.7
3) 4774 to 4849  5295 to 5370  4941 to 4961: -0.072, 19.9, 24.2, 30.1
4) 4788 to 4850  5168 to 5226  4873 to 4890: -0.089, 20.8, 22.3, 19.5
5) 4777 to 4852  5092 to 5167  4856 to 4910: -0.156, 20.2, 23.2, 19.7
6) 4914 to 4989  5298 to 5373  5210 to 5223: 0.100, 23.2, 25.5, 30.1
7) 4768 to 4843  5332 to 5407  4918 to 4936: -0.079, 19.5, 23.8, 31.5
